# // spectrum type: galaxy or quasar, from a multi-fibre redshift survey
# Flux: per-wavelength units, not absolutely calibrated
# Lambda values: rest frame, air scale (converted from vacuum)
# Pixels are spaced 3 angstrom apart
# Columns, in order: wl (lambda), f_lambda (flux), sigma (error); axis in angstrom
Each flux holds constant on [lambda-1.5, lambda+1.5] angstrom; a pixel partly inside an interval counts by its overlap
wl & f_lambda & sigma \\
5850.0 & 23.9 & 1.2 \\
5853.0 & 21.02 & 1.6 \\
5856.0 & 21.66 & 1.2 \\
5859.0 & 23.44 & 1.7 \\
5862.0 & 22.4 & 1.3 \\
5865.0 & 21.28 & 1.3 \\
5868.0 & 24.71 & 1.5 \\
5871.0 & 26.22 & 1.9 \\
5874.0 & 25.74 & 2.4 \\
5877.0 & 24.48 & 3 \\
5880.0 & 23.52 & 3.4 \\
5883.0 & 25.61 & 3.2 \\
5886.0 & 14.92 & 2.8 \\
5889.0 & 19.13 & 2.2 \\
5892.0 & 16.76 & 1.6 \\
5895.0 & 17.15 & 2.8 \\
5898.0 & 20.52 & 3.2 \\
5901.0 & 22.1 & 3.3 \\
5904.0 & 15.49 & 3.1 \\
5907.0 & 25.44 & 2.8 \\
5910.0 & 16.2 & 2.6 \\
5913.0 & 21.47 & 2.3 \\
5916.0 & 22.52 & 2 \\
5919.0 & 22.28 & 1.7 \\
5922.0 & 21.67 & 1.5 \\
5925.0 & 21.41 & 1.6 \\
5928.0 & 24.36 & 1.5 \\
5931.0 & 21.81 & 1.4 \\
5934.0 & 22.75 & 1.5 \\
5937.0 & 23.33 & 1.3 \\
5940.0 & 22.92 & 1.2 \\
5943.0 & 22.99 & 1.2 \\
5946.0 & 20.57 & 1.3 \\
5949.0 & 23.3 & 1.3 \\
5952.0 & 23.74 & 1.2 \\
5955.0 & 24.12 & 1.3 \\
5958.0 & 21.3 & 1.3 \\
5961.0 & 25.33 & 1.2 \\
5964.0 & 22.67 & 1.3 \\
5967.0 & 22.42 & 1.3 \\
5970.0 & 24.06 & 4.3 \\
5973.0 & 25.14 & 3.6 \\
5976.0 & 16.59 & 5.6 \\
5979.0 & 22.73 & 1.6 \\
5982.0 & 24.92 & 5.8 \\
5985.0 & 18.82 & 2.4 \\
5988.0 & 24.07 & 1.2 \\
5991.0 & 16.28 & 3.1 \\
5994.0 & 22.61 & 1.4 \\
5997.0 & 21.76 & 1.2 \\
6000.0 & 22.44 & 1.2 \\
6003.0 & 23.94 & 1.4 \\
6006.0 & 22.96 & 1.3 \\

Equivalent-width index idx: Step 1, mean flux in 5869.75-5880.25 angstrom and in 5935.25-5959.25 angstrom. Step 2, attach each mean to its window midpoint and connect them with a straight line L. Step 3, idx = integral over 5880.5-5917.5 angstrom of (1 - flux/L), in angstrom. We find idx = 6.8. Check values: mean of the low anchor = 25.1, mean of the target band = 19.9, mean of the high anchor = 22.8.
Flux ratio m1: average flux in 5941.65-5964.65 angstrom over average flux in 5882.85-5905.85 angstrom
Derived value 1.23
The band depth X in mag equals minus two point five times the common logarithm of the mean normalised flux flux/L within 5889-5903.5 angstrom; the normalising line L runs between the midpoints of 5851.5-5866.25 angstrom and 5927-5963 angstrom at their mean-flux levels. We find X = 0.19 mag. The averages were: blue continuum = 22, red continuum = 23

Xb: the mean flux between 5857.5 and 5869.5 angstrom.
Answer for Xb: 23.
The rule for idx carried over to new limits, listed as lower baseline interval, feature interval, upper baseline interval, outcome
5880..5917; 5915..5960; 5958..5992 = -3.4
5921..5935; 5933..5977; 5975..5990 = -1.8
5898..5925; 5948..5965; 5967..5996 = -1.6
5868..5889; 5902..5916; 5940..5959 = 1.8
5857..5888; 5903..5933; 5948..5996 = 1.8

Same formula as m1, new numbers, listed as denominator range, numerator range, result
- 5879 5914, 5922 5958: 1.15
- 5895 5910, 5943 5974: 1.16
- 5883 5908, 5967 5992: 1.13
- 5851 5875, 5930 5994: 0.96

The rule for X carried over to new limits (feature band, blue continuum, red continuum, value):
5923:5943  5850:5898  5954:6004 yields -0.03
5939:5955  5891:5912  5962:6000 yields -0.10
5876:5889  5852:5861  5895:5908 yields -0.03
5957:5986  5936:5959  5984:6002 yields -0.03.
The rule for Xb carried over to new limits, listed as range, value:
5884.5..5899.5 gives 17.7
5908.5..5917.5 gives 20.1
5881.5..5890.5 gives 19.9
